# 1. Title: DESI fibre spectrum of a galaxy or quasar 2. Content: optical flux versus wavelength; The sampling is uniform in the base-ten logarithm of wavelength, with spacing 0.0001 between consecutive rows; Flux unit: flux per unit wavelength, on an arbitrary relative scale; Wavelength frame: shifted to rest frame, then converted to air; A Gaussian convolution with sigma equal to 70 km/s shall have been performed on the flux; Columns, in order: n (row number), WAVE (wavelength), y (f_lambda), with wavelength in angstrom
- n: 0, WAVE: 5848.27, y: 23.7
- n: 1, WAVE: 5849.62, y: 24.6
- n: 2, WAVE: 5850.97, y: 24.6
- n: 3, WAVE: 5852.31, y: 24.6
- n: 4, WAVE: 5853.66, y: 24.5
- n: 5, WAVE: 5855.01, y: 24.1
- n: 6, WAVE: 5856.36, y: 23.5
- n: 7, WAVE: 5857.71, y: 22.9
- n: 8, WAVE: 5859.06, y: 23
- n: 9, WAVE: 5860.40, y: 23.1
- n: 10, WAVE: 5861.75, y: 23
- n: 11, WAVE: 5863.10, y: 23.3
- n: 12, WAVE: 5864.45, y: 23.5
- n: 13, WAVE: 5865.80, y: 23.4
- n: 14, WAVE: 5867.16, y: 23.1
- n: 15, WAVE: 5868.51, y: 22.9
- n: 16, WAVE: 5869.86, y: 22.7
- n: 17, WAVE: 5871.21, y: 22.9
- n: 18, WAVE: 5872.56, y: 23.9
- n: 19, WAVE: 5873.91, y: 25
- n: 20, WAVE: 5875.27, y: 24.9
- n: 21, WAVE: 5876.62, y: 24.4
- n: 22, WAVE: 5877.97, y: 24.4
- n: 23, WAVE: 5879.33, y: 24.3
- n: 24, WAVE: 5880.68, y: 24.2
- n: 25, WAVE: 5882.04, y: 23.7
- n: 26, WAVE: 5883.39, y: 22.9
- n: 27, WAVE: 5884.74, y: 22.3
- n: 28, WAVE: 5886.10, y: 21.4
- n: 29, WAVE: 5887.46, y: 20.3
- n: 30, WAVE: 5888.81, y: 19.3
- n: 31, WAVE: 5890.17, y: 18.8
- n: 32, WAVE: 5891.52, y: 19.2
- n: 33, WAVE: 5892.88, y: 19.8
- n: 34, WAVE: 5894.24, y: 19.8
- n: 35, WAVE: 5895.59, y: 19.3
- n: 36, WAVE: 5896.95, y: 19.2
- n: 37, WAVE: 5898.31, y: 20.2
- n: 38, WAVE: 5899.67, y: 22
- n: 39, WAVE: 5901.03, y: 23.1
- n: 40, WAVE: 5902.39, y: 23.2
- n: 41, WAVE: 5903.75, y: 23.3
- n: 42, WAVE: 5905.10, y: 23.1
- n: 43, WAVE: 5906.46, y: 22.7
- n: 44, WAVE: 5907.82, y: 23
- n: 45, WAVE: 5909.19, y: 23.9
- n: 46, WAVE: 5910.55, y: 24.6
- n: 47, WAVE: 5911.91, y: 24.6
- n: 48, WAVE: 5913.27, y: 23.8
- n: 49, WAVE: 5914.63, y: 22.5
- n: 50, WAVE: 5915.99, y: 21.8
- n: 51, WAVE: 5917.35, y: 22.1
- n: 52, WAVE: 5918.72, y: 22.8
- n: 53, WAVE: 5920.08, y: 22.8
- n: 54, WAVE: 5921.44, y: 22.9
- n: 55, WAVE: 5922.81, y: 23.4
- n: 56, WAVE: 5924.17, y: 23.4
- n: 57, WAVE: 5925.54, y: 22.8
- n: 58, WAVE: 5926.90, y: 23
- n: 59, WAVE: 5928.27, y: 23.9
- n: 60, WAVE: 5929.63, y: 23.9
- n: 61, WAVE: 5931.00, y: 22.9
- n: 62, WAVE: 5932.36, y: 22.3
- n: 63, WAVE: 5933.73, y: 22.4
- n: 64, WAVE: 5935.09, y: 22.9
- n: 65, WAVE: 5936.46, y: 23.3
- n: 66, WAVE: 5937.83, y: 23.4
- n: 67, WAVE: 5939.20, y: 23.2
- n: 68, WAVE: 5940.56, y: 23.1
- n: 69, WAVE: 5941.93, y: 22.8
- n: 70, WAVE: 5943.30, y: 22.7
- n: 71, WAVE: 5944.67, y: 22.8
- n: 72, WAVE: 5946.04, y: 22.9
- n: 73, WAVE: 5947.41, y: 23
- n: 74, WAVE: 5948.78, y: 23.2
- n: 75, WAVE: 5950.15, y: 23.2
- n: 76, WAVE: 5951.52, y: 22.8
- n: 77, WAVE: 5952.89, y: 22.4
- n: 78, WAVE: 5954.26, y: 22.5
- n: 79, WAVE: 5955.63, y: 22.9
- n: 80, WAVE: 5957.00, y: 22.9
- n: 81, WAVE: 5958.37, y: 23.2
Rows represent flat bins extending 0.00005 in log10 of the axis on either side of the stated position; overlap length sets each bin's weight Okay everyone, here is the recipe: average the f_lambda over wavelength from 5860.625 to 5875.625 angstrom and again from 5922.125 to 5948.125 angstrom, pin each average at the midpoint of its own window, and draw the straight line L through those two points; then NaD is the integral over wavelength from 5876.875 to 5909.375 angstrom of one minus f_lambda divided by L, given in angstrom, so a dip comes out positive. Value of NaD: 2.1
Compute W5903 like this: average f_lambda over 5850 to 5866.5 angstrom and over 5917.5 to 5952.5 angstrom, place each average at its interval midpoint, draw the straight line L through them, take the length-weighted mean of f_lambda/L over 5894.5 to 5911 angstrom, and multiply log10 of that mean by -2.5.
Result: 0.05 mag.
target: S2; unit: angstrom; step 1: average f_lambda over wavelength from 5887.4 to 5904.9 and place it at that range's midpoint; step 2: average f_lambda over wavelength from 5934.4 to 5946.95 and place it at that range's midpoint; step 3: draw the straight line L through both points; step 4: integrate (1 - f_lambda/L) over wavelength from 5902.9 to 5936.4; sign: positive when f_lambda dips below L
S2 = -1.9 angstrom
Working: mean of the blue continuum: 20.7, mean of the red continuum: 23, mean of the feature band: 23.1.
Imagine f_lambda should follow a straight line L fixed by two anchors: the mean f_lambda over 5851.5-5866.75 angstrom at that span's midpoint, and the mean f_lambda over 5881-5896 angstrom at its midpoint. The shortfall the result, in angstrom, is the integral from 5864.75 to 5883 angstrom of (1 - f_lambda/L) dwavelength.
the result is -1.4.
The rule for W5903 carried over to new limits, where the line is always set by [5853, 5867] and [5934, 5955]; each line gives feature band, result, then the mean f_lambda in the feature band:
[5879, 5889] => 0.04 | 22.4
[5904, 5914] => -0.02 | 23.7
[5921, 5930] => -0.01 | 23.3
